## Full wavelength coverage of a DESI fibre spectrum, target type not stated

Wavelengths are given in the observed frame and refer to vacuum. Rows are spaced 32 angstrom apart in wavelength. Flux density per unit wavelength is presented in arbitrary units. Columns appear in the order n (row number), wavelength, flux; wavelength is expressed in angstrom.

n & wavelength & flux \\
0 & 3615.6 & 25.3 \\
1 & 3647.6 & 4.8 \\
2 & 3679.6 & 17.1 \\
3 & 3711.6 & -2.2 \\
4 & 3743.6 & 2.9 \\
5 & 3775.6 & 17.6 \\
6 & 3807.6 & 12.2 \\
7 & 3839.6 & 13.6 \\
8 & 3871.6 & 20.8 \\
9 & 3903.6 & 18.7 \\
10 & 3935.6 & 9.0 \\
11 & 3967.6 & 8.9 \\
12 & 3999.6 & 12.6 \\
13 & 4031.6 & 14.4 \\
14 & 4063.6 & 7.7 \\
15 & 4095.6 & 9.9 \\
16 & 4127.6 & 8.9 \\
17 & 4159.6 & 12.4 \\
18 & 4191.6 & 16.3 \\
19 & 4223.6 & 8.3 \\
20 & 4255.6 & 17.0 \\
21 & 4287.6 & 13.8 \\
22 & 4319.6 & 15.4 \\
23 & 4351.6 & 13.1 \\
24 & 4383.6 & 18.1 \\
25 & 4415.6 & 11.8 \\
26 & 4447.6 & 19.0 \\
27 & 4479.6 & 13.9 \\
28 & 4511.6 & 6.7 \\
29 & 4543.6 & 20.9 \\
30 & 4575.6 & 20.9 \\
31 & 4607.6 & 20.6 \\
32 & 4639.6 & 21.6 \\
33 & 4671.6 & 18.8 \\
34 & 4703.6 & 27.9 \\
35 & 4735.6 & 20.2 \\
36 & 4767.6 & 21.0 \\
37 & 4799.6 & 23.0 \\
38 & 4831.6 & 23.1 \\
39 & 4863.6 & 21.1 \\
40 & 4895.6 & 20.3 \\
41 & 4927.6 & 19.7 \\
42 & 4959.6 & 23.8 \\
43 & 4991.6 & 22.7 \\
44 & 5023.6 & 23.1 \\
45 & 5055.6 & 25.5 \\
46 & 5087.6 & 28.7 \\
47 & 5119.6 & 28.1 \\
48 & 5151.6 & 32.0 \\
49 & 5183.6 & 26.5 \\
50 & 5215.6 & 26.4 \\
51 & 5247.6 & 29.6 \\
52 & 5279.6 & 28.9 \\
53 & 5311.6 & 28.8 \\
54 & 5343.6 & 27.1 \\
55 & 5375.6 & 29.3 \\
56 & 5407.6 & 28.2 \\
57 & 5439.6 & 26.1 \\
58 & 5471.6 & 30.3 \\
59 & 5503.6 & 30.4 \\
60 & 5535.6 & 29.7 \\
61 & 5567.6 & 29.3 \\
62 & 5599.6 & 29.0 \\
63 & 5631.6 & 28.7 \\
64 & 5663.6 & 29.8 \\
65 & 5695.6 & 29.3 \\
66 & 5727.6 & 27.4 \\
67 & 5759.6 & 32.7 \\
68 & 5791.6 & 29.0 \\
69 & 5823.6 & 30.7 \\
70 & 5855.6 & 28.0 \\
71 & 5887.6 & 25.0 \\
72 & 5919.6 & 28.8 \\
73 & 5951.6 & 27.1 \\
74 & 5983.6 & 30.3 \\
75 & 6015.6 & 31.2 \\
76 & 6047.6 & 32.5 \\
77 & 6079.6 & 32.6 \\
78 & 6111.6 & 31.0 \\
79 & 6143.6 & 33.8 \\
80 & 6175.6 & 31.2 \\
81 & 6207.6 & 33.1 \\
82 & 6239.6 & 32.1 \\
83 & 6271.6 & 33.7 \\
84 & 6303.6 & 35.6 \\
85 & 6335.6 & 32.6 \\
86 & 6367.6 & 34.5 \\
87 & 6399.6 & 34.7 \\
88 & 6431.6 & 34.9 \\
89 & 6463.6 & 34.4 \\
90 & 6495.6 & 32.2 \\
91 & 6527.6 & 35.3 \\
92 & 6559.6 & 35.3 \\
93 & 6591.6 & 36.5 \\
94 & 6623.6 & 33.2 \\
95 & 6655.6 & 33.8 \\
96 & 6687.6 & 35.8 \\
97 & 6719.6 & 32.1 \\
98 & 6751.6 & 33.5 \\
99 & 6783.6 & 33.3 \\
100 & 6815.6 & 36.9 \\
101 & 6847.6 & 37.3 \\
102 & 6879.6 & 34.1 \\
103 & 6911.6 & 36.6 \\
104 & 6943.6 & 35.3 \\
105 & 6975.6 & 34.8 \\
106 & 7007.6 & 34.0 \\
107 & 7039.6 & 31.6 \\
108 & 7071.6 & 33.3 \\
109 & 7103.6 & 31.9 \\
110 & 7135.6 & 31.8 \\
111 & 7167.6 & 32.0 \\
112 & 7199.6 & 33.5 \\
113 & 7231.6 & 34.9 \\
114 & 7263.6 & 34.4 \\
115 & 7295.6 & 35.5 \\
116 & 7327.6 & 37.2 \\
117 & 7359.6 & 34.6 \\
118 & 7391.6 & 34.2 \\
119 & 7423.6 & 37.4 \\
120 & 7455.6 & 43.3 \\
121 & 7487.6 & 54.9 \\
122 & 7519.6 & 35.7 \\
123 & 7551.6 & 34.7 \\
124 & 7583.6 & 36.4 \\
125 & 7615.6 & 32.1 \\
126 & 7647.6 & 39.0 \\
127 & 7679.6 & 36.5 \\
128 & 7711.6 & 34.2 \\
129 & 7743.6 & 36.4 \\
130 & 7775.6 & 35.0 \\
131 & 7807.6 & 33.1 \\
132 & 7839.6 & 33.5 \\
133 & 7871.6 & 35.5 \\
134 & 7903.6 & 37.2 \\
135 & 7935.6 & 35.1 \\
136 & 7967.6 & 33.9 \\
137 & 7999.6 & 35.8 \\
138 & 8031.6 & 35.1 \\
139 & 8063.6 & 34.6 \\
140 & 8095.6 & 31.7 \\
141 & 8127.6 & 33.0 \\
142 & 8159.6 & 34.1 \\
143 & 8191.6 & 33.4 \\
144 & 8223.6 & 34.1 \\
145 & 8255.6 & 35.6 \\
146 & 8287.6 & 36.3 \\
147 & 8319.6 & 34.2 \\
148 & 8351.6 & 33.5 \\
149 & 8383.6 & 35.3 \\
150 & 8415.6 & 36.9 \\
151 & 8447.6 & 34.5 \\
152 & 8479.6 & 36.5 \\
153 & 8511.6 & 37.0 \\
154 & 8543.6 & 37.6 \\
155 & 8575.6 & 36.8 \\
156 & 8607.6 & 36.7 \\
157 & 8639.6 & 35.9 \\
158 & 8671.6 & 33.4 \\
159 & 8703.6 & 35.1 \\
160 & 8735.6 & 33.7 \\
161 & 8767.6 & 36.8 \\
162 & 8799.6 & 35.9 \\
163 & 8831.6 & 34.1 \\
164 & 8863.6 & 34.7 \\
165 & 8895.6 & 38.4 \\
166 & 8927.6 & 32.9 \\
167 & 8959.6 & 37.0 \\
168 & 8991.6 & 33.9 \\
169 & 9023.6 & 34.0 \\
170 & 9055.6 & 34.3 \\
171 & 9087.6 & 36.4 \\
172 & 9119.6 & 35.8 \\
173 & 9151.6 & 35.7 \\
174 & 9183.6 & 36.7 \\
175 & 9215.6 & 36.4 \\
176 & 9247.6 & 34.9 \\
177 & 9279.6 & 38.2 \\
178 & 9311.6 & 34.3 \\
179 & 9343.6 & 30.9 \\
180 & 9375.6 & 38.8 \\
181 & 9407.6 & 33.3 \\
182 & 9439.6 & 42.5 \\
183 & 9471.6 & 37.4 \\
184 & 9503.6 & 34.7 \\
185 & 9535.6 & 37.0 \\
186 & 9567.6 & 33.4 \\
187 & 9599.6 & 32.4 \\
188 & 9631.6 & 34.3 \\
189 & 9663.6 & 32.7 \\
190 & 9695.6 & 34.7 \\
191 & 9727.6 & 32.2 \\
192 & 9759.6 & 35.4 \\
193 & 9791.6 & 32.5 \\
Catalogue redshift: 0.14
